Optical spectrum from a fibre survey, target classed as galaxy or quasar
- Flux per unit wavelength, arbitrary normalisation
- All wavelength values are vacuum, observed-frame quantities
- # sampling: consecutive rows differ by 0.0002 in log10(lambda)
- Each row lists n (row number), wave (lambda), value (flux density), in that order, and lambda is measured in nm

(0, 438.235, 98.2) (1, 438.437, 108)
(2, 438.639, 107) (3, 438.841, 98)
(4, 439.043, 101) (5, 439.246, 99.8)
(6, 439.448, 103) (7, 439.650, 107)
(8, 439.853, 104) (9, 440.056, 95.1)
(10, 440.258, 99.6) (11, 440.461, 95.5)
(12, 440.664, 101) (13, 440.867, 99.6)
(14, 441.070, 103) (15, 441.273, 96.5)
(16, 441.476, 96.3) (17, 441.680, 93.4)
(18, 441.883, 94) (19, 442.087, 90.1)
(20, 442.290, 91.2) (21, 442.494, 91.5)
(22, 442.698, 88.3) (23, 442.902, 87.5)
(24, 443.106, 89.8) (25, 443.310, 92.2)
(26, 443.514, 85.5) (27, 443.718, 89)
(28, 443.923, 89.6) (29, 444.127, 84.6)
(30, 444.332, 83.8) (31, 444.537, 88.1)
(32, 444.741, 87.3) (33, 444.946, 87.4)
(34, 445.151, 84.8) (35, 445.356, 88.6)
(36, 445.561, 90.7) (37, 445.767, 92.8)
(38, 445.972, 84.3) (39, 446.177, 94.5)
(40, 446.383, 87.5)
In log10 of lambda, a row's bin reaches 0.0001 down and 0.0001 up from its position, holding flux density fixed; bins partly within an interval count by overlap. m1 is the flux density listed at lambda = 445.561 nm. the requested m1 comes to 90.7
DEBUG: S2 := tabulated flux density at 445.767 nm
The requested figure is 92.8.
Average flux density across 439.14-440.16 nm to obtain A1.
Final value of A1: 102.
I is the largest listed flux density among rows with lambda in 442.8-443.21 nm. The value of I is 89.8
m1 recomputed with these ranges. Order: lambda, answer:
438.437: 108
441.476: 96.3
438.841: 98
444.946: 87.4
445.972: 84.3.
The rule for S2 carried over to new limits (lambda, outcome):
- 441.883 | 94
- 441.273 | 96.5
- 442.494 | 91.5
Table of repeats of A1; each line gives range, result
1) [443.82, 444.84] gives 86.7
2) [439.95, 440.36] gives 97.4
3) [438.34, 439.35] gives 103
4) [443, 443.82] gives 89.2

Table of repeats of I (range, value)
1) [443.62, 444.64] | 89.6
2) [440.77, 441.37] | 103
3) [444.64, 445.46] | 88.6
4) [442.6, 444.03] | 92.2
